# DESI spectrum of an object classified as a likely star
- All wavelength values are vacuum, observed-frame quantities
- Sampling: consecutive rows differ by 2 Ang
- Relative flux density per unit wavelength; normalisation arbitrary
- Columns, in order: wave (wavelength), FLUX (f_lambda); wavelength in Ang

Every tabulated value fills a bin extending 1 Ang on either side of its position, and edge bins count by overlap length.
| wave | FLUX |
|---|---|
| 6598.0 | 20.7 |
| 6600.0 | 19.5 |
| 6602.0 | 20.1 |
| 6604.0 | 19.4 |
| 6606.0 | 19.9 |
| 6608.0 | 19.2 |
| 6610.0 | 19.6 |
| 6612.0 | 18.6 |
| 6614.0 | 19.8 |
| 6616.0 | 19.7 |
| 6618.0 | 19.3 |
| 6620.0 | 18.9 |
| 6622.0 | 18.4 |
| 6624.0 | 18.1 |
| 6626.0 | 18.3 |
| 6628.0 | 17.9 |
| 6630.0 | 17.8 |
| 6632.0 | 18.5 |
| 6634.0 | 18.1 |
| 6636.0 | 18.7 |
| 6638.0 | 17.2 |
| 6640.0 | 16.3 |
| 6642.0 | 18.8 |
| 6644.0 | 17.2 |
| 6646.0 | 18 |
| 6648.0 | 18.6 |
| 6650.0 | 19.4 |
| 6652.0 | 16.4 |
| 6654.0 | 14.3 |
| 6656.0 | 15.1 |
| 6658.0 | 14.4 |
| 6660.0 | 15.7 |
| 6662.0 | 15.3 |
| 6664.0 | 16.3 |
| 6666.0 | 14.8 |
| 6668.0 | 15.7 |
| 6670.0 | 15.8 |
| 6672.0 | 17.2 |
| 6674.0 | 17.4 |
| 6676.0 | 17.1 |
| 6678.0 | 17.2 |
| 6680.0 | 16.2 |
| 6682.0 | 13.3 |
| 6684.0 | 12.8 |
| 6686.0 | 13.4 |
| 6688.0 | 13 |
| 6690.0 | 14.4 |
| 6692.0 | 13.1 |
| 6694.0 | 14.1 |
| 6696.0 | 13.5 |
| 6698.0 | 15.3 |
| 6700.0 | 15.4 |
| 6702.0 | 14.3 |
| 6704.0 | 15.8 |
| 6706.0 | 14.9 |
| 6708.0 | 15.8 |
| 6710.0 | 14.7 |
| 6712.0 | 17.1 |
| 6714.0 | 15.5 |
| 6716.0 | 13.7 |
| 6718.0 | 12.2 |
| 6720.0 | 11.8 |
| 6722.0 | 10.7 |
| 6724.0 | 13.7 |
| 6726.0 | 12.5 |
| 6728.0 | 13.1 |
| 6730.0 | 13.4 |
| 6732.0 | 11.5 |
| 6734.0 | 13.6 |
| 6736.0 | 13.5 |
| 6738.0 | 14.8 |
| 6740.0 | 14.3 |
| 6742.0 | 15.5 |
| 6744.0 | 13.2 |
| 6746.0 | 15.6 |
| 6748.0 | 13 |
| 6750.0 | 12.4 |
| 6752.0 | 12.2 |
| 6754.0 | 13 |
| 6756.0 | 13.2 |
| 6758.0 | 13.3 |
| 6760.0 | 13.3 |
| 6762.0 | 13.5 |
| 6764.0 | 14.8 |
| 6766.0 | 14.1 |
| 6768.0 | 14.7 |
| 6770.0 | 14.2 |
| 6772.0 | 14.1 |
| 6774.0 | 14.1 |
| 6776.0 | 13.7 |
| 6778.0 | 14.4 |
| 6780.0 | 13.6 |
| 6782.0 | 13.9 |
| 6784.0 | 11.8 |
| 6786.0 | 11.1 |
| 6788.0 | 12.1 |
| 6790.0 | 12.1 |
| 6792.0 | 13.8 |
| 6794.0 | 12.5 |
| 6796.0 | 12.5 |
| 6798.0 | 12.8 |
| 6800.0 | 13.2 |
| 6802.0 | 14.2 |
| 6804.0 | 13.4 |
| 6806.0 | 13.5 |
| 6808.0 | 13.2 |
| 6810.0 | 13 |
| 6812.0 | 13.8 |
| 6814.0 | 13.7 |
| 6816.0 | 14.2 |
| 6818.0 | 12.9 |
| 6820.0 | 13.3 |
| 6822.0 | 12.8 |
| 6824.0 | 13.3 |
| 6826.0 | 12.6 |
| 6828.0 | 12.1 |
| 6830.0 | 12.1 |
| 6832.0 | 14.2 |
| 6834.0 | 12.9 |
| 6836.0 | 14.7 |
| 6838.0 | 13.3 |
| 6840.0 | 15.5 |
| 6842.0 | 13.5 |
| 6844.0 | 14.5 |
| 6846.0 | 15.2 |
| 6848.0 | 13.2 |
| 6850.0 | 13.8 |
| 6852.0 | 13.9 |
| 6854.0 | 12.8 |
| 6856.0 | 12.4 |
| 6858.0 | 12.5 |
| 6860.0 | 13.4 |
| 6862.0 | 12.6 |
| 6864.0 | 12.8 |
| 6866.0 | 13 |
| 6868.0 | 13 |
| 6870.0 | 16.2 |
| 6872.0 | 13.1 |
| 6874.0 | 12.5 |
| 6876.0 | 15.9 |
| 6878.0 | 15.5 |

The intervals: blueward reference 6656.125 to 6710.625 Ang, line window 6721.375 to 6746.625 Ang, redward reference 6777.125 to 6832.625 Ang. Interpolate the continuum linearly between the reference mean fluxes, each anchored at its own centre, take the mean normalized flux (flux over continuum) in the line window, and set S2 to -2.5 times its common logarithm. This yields 0.057 mag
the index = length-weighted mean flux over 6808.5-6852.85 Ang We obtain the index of 13.6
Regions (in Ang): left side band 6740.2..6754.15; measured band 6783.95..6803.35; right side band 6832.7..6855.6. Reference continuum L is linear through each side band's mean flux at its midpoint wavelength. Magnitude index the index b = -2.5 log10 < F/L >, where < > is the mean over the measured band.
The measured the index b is 0.09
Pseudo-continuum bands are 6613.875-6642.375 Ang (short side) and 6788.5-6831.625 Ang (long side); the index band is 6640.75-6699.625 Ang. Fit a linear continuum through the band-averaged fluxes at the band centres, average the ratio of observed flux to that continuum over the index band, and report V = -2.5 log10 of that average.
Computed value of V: 0.099 mag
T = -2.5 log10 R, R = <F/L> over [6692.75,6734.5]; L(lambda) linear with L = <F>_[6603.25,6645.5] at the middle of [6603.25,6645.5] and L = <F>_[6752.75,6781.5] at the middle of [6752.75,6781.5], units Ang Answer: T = 0.12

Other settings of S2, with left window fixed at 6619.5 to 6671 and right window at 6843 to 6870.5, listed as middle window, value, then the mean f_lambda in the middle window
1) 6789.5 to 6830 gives 0.09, 13.1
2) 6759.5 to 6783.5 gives 0.07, 14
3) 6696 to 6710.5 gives 0.07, 15.1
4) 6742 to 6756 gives 0.14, 13.4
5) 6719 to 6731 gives 0.24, 12.5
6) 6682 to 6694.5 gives 0.21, 13.4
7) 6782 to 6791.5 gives 0.21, 12.1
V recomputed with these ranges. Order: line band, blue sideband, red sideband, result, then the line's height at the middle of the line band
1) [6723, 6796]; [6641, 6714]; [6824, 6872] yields 0.090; 14.6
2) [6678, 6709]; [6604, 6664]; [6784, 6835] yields 0.124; 16.2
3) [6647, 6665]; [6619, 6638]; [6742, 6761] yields 0.065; 17.2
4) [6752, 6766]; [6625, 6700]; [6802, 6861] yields 0.087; 14.6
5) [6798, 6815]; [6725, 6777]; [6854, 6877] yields 0.004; 13.5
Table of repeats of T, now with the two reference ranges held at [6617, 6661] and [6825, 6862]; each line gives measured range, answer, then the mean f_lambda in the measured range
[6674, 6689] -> 0.12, 14.9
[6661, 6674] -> 0.06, 16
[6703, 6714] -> 0.03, 15.6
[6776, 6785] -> 0.10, 13.5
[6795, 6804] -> 0.09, 13.2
